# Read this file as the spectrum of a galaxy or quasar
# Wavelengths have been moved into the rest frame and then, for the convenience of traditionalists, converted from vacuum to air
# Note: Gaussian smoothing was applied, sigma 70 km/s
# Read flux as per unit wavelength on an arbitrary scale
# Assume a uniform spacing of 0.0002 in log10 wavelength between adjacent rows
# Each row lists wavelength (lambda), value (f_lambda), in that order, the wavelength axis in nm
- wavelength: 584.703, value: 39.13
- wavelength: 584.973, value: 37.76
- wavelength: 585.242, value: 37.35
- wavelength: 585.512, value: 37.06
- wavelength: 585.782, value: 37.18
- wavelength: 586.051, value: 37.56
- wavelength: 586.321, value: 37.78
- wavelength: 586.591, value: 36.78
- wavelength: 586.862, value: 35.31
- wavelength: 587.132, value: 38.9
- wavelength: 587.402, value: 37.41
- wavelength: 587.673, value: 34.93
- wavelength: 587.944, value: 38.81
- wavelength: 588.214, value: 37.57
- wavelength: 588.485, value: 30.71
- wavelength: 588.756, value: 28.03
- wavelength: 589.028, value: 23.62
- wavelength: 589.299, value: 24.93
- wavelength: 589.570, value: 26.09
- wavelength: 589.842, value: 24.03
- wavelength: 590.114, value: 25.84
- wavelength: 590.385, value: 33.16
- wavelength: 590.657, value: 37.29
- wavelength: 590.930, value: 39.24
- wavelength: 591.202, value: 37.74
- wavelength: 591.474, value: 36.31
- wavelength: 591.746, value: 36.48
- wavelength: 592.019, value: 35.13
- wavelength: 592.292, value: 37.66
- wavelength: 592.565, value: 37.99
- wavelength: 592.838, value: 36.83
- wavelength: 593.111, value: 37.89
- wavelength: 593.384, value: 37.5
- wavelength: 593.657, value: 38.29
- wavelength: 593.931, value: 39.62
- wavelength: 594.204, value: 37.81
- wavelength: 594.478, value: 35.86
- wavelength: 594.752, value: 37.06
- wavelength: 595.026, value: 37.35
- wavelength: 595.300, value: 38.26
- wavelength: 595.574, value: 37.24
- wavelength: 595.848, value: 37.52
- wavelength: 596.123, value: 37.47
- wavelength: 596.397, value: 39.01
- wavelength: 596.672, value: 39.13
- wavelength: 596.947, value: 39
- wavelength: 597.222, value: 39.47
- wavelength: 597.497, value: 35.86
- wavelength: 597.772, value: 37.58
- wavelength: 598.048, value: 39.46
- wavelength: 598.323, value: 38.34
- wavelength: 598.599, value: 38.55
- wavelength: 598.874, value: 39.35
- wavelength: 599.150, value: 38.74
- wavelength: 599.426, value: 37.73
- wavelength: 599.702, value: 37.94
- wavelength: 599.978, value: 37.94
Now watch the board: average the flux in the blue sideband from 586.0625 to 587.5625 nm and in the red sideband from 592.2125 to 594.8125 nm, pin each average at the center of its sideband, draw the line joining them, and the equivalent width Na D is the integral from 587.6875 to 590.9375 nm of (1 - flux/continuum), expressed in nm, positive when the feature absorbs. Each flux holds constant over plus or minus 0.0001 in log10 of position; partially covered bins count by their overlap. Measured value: 0.59 nm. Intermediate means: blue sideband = 37.2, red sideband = 37.7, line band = 30.6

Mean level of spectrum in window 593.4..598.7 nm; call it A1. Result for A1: 38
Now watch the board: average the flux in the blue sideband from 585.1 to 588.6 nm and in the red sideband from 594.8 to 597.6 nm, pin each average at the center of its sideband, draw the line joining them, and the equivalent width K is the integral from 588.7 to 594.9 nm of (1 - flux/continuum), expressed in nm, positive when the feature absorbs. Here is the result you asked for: 0.54 nm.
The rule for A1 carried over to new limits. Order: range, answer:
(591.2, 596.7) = 37.5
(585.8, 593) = 34.1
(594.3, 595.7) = 37.2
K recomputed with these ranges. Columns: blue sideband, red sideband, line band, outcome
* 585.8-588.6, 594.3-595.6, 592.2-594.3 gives -0.051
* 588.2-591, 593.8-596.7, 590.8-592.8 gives -0.275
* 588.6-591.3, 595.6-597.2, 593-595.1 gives -0.142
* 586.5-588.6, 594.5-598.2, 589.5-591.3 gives 0.238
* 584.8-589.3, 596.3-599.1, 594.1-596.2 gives 0.024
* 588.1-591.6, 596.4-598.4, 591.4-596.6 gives -0.355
